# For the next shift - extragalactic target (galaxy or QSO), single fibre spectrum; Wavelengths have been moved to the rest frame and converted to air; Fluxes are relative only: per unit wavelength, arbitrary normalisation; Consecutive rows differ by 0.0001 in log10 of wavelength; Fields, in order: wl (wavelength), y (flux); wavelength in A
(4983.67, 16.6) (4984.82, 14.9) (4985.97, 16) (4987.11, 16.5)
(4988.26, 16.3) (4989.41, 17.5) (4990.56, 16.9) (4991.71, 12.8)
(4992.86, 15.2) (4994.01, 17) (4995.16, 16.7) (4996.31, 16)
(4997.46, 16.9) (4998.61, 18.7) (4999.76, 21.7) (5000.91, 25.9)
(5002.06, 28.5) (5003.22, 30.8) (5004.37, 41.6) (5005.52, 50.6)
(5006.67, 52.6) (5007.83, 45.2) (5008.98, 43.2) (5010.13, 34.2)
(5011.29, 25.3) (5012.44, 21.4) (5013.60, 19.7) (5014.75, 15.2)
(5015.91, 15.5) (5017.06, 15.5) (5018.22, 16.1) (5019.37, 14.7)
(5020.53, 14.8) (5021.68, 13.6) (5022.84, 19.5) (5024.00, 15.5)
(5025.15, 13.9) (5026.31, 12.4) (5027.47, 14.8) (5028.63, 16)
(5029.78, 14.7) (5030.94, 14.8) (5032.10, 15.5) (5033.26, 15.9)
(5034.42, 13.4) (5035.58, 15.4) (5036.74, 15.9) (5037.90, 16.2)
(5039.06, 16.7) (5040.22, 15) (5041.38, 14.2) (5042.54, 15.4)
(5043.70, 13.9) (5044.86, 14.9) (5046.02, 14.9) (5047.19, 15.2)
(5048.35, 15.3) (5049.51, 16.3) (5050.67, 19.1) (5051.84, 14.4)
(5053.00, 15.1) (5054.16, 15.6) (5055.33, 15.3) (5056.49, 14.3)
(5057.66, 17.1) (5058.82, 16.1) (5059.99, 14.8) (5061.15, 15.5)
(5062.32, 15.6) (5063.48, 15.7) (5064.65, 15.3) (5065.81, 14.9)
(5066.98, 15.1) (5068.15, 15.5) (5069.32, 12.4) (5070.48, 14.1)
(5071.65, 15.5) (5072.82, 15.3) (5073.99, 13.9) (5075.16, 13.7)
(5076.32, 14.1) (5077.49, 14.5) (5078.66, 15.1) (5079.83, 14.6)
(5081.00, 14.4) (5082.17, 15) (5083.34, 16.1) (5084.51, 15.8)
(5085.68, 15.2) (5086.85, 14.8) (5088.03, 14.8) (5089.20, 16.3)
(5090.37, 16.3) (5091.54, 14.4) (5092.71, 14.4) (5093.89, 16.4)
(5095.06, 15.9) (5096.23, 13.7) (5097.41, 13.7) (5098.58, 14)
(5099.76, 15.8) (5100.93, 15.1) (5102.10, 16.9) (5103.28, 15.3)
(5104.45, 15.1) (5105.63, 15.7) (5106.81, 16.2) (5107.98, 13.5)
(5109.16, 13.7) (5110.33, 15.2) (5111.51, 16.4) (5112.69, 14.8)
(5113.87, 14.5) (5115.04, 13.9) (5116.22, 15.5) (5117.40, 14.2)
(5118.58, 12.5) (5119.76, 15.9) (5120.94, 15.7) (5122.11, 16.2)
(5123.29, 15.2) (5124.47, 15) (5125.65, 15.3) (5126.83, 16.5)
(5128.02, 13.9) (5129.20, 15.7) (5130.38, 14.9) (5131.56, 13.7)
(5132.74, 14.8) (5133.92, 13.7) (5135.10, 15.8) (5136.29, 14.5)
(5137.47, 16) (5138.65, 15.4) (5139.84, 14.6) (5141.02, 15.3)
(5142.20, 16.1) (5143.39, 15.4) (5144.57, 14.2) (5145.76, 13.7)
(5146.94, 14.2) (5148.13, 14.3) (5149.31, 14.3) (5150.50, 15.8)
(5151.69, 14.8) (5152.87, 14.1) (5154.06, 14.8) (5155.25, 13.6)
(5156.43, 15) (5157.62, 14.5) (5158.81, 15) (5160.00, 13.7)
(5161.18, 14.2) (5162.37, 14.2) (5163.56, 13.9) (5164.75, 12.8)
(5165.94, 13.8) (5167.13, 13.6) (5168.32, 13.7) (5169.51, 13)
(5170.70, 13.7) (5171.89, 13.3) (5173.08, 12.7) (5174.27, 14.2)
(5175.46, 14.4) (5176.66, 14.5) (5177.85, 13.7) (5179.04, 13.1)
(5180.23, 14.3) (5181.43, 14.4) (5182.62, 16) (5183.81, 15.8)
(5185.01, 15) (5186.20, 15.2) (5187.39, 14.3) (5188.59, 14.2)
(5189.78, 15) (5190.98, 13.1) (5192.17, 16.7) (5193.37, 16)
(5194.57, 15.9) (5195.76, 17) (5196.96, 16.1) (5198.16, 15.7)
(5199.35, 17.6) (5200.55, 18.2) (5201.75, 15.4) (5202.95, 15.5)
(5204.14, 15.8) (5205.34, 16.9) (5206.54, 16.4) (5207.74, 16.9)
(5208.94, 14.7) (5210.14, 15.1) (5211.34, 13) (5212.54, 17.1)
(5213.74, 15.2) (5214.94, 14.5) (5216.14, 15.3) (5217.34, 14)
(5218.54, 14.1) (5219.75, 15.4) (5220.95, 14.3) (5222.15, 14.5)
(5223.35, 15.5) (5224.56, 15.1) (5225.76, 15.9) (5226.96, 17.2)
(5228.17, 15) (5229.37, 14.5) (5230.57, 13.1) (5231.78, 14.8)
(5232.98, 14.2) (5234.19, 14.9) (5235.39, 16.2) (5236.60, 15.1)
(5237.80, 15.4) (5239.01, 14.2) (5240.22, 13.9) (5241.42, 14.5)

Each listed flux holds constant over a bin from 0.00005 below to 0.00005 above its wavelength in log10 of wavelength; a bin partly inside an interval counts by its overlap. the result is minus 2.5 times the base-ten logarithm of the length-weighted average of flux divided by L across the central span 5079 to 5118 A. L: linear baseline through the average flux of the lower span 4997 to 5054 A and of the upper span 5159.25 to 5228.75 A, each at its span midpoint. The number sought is 0.190 mag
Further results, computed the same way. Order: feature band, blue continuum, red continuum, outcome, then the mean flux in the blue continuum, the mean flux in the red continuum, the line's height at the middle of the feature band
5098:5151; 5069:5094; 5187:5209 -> 0.02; 14.9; 15.9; 15.2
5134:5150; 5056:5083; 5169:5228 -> 0.01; 14.9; 15.1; 15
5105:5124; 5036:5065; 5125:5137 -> 0.01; 15.5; 14.9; 15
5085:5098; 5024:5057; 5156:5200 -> -0.01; 15.2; 14.6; 15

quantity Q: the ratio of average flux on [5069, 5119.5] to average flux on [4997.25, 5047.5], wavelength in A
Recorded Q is 0.7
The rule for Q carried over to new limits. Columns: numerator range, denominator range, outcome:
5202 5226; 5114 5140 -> 1.02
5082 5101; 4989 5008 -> 0.59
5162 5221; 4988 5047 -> 0.74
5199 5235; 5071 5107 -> 1.02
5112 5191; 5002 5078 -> 0.79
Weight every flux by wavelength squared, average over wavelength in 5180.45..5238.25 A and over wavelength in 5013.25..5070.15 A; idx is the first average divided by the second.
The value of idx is 1.1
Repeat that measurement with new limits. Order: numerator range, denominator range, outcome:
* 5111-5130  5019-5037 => 1.04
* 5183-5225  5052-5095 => 1.08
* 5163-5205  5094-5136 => 1.02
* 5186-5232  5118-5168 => 1.08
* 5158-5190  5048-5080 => 0.97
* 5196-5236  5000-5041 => 0.76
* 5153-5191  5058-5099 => 0.98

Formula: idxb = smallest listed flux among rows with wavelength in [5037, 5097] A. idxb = 12.4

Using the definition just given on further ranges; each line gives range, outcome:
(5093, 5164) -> 12.5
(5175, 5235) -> 13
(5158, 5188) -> 12.7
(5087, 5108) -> 13.5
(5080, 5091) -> 14.4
